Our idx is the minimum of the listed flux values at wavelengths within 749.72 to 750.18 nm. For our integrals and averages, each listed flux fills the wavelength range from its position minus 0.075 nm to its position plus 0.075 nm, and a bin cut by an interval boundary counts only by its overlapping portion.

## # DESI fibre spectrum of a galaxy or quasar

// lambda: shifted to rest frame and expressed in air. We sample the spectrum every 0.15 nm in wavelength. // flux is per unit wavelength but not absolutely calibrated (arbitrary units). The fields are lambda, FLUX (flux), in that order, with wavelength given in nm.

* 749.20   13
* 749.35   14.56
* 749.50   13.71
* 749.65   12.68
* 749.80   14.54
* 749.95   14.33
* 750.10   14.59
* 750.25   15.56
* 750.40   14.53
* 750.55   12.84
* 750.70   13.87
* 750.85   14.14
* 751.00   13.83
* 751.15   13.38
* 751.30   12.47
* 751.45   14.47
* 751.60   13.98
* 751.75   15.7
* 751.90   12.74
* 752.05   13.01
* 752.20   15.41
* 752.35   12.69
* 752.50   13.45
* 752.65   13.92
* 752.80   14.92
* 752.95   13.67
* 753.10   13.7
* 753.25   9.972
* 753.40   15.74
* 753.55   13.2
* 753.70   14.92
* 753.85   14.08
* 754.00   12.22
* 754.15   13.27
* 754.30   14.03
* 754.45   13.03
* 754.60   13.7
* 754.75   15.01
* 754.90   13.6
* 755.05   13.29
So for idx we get 14.33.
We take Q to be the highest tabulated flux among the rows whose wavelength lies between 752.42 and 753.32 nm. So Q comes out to 14.92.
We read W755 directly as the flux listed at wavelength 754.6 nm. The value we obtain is 13.7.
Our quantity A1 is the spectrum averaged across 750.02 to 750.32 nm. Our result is 15.1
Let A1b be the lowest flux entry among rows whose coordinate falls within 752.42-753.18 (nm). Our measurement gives 13.45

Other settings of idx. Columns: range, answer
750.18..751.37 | 12.47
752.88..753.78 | 9.972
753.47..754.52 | 12.22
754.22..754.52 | 13.03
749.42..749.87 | 12.68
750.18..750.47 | 14.53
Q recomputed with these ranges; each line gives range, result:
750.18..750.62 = 15.56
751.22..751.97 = 15.7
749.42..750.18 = 14.59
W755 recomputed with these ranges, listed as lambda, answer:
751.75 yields 15.7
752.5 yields 13.45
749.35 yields 14.56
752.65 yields 13.92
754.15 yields 13.27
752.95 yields 13.67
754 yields 12.22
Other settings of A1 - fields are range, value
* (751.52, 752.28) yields 14.2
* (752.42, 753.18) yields 13.9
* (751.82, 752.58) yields 13.5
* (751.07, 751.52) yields 13.4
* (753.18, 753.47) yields 12.9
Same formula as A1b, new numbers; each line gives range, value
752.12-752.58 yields 12.69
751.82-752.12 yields 12.74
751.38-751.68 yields 13.98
